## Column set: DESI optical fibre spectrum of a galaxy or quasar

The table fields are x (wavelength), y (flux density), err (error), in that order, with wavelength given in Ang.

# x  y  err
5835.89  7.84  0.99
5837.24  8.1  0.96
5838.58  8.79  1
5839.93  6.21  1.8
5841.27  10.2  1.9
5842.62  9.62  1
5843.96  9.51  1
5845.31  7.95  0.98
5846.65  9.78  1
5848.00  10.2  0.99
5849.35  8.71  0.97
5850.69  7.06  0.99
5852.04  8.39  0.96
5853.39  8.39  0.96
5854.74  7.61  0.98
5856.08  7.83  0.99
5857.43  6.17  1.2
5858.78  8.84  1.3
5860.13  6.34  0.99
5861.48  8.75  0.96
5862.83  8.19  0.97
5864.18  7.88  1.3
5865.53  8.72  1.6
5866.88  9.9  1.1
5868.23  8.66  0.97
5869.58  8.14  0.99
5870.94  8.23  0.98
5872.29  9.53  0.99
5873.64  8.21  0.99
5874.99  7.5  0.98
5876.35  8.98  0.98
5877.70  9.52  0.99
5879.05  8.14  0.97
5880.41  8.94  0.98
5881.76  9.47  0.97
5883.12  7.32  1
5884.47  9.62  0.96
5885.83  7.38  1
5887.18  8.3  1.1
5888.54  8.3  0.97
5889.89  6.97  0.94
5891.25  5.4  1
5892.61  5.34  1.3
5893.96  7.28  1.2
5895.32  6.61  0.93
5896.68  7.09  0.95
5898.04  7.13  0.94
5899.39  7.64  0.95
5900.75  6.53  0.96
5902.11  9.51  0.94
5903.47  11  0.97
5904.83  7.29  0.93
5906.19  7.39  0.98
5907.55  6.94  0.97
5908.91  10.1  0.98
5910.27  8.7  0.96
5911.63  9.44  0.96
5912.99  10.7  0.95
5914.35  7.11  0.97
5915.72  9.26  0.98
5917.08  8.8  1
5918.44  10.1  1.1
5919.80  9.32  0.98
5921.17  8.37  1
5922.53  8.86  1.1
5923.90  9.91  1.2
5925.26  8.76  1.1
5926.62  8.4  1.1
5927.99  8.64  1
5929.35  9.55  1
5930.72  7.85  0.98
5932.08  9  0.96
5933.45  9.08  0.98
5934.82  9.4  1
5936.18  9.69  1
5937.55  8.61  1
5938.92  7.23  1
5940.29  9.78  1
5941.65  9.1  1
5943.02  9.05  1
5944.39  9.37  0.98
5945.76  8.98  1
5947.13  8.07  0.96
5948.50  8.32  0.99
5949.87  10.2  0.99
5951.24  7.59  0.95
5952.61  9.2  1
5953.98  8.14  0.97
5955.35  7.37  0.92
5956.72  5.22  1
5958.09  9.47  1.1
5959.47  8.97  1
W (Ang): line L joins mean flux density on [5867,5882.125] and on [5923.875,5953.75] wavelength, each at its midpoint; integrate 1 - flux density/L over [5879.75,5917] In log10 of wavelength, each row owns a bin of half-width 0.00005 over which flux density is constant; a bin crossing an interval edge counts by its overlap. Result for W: 3.1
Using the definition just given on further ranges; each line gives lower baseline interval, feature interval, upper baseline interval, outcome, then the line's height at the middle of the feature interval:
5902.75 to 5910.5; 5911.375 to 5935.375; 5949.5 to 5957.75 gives -2.0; 8.34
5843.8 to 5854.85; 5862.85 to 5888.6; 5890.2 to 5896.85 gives -4.7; 7.25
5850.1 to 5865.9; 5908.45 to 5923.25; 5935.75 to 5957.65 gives -1.6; 8.26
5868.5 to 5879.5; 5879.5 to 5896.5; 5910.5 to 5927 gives 2.2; 8.71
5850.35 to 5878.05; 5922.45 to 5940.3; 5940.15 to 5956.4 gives -0.7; 8.57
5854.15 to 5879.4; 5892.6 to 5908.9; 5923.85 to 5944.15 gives 1.8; 8.6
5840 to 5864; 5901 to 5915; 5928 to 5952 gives -0.1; 8.69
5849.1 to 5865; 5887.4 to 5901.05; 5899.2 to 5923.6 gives 2.6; 8.47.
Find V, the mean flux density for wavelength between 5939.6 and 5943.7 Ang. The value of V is 9.32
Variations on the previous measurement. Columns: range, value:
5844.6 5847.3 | 8.87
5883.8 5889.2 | 8.39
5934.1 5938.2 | 9.24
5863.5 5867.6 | 8.84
